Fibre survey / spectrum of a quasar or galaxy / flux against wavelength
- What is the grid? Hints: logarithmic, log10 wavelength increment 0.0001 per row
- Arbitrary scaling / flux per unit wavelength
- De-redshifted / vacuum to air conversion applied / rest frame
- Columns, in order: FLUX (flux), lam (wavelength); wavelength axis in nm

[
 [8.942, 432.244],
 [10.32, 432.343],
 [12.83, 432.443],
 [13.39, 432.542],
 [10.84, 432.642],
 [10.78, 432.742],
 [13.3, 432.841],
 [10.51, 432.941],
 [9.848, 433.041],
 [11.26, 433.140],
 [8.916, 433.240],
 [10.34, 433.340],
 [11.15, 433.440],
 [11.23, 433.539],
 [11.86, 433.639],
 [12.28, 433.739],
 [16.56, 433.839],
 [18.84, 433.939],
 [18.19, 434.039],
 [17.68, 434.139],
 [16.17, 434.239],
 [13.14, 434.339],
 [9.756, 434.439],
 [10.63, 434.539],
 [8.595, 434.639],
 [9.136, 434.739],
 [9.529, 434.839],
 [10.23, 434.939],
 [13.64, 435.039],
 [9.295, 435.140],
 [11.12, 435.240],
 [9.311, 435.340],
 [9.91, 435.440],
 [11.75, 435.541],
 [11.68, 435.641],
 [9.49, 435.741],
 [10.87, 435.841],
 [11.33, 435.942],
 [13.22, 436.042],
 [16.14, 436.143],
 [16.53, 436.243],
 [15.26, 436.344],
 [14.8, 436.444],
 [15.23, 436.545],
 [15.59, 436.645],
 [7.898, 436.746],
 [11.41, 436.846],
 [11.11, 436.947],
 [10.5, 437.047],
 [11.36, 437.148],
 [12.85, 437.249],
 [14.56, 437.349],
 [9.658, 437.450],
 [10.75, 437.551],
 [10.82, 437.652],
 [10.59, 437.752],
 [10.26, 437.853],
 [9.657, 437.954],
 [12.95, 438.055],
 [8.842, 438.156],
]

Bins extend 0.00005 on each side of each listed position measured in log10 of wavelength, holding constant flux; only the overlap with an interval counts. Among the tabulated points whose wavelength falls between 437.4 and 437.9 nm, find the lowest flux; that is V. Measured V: 9.658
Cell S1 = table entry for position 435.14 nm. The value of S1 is 9.295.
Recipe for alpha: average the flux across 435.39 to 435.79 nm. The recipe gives 10.7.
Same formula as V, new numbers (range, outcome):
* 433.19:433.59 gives 8.916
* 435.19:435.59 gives 9.311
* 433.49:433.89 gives 11.23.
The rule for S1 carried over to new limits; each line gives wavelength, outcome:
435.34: 9.311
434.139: 17.68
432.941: 10.51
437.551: 10.75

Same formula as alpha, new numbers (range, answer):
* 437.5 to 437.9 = 10.6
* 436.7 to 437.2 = 10.5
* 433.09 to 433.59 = 10.6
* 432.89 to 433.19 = 10.5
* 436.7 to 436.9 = 9.72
